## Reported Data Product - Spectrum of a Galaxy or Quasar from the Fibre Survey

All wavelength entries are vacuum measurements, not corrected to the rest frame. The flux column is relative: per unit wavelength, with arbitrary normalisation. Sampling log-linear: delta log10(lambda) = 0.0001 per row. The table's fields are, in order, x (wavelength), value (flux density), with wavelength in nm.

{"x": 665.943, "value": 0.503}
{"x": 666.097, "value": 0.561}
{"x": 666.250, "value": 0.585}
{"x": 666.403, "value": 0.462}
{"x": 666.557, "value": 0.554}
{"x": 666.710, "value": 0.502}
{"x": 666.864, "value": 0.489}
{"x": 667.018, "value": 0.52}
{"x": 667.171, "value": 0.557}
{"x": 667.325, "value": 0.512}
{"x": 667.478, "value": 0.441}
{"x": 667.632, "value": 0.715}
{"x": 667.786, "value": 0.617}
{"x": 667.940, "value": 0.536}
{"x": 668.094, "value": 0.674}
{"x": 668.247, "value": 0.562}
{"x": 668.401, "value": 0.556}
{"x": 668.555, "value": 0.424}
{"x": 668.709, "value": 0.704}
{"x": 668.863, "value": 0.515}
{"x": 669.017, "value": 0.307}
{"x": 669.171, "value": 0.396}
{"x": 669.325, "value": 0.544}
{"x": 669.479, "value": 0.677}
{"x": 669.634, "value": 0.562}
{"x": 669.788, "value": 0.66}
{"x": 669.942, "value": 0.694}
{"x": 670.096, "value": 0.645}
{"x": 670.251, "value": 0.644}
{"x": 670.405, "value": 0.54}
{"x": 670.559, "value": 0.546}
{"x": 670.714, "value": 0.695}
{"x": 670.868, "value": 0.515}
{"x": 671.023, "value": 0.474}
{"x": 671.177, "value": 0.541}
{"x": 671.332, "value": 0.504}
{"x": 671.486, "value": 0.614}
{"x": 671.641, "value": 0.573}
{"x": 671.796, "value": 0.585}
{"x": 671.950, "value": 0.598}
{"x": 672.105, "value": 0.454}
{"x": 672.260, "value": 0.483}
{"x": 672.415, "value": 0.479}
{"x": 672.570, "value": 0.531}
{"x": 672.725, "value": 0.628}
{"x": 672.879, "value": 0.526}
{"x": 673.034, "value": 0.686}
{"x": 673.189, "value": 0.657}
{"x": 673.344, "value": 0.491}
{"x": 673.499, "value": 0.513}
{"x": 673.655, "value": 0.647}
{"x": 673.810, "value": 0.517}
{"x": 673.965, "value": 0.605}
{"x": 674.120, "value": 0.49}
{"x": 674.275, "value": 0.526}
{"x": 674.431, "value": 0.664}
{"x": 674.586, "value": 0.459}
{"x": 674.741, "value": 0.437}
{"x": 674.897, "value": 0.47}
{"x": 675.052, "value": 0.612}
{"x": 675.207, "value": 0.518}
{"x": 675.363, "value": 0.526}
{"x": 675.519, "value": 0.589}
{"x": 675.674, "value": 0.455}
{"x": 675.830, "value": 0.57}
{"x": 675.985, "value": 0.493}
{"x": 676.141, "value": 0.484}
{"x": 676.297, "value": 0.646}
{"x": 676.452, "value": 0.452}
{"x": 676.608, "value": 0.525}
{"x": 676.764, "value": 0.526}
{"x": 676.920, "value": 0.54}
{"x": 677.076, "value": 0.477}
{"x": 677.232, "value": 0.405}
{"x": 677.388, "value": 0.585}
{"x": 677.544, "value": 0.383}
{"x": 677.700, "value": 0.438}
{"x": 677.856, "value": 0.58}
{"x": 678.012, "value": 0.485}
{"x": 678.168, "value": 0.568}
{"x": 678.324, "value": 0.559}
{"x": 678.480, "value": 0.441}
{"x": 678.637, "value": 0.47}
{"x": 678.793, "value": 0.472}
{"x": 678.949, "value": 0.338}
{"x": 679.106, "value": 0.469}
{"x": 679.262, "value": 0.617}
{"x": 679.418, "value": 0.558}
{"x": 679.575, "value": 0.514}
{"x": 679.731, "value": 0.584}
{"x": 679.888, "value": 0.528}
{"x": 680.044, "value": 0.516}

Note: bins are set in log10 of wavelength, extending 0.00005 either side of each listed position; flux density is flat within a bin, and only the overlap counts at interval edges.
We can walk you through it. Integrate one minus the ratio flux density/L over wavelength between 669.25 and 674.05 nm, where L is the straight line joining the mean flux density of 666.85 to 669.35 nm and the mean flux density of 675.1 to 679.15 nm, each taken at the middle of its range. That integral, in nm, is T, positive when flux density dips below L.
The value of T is -0.49 nm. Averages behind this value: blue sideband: 0.534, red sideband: 0.501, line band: 0.575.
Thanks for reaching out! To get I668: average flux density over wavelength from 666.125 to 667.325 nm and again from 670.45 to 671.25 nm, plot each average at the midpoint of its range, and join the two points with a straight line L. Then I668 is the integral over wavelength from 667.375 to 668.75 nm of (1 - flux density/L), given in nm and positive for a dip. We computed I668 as -0.11 nm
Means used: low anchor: 0.525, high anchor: 0.554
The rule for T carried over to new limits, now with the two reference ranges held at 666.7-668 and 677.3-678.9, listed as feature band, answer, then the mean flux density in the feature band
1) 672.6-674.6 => -0.22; 0.573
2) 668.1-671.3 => -0.17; 0.562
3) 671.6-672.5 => -0.01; 0.527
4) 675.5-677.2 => -0.05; 0.518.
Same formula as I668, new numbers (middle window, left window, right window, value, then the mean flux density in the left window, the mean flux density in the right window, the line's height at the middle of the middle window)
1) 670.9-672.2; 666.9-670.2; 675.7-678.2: 0.00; 0.562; 0.508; 0.543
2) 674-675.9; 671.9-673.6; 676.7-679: -0.02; 0.55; 0.486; 0.522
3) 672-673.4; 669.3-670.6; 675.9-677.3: 0.05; 0.617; 0.506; 0.571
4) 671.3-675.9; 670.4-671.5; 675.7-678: -0.14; 0.551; 0.506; 0.531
